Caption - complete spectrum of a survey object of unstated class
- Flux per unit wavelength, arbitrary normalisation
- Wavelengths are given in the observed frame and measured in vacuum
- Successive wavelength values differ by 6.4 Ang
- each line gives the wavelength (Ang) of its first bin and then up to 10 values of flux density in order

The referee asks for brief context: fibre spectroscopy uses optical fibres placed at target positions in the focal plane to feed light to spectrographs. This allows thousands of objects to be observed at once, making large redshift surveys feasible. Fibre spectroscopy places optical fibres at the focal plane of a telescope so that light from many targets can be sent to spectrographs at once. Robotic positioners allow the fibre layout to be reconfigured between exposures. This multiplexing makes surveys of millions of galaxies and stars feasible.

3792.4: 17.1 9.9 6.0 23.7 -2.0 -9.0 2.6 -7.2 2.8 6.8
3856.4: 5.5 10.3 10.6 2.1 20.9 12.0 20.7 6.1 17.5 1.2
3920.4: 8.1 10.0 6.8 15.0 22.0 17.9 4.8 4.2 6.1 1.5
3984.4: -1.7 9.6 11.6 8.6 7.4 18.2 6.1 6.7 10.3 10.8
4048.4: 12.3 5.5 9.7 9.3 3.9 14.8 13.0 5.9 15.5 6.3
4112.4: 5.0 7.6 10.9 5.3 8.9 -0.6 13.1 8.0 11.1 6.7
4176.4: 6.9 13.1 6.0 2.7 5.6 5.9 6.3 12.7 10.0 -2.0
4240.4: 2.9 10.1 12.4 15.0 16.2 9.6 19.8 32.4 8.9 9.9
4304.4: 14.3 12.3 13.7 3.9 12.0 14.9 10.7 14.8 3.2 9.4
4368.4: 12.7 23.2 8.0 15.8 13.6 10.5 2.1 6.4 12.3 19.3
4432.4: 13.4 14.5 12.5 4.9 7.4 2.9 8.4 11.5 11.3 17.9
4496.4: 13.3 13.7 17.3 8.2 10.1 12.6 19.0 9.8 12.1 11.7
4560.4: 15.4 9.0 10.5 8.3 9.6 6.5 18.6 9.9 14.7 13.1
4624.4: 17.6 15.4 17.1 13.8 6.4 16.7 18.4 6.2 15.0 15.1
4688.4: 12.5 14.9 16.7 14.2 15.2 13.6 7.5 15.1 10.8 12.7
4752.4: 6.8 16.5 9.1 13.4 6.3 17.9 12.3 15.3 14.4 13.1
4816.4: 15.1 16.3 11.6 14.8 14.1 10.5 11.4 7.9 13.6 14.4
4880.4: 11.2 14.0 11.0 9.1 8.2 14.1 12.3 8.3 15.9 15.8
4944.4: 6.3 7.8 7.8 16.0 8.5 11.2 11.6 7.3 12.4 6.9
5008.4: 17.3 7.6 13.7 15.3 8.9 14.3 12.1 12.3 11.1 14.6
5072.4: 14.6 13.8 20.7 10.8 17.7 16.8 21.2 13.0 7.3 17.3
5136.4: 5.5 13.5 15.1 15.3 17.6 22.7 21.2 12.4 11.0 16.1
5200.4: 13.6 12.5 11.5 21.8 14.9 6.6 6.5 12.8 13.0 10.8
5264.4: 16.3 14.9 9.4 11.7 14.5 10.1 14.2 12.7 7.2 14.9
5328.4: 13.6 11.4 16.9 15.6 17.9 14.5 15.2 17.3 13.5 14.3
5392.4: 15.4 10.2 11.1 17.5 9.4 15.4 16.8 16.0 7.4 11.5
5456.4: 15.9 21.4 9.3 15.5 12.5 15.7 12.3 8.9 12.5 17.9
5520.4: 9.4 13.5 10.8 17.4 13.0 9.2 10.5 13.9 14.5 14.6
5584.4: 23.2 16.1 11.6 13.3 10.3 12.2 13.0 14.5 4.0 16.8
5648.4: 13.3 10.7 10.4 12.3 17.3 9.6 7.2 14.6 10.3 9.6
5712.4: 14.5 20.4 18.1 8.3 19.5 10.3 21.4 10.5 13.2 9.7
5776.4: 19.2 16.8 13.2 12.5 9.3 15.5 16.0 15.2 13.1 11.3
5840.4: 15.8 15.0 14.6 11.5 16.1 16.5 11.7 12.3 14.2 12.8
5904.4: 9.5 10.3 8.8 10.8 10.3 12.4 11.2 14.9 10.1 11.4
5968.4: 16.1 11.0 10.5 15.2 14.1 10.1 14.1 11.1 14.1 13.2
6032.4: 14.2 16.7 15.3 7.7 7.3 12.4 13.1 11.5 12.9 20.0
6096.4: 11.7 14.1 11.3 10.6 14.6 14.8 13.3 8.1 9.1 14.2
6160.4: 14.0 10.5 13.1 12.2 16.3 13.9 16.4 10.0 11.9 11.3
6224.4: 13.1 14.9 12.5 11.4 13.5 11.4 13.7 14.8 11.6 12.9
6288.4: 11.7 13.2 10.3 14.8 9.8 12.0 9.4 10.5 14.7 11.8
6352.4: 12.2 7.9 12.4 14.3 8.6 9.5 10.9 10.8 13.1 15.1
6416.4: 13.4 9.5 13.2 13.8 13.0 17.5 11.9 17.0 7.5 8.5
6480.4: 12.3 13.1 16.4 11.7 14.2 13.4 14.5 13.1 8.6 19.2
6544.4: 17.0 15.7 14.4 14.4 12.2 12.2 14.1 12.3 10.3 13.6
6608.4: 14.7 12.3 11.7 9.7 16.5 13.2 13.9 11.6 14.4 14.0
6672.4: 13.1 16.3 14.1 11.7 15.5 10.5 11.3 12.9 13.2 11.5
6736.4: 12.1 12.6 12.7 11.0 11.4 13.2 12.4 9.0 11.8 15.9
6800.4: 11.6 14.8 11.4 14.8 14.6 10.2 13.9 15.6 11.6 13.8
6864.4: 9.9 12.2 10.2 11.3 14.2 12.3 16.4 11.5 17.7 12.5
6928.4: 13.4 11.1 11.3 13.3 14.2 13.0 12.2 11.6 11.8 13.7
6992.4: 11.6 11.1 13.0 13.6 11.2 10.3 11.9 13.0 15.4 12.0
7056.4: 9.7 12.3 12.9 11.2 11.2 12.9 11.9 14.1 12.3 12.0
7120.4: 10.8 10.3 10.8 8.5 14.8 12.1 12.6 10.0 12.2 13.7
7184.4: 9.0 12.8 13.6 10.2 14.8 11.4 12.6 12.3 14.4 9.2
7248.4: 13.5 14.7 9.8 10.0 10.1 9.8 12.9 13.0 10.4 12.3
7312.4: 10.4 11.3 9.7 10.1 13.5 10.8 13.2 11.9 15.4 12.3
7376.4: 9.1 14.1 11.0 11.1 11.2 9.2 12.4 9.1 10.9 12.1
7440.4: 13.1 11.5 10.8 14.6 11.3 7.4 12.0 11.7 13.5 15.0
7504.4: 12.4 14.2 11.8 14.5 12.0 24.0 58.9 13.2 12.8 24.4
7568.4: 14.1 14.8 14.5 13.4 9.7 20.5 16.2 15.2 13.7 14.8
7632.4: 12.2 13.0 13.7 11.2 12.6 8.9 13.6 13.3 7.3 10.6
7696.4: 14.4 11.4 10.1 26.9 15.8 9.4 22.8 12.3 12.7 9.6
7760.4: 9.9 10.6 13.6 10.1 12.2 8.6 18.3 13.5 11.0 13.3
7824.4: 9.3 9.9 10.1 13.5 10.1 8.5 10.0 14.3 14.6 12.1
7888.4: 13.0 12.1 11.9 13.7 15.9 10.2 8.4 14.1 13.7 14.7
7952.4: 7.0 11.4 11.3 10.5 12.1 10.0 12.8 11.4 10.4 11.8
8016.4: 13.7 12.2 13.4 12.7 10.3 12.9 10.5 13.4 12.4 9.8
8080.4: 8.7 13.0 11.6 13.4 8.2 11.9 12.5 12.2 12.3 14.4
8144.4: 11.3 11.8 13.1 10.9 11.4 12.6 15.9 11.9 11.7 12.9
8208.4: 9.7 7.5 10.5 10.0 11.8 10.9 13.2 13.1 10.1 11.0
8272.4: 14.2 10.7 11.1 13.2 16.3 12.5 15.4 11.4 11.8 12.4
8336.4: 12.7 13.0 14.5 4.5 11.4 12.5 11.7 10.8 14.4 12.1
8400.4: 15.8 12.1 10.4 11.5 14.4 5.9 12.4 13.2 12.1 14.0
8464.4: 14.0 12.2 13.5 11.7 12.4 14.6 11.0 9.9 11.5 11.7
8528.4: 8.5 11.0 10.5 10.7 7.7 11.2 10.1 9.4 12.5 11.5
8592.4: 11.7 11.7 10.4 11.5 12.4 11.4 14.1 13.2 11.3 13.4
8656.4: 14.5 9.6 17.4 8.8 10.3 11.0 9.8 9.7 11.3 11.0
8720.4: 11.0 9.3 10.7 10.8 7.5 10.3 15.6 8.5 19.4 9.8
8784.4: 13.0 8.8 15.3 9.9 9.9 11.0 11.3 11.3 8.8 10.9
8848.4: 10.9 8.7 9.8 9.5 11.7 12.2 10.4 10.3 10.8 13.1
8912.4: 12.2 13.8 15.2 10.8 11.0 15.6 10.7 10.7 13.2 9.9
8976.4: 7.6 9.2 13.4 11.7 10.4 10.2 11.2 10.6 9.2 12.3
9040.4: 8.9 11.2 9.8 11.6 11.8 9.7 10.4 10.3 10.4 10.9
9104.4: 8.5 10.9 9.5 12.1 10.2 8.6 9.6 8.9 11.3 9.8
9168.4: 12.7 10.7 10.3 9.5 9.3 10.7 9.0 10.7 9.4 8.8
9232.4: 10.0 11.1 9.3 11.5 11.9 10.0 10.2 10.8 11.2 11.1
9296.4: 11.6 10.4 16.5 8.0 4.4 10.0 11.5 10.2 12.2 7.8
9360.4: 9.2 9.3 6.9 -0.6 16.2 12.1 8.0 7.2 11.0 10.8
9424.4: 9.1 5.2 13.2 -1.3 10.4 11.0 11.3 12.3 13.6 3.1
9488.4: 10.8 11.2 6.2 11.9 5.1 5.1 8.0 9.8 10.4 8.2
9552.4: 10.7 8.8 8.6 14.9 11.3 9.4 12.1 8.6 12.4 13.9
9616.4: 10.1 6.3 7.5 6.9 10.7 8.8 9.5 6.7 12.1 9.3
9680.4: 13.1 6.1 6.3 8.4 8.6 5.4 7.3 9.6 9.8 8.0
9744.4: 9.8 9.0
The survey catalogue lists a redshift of 0.15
